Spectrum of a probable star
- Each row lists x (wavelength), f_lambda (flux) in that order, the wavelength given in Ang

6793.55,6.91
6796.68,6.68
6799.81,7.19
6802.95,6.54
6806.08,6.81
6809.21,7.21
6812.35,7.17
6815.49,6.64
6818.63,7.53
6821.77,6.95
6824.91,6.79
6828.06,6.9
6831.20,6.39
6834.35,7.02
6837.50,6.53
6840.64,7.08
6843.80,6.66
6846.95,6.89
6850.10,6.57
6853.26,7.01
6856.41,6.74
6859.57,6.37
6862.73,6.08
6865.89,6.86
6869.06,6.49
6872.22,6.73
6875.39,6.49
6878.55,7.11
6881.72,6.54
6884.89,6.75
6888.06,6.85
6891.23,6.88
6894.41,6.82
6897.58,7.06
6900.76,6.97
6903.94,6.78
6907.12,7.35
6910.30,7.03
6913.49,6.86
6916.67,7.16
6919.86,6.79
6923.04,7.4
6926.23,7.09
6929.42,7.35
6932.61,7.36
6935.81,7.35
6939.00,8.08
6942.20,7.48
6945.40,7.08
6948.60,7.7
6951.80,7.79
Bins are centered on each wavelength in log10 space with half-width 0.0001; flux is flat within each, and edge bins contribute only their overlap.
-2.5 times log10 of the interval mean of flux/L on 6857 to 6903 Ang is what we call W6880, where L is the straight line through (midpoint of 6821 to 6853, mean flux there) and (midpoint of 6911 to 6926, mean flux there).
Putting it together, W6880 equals 0.03 mag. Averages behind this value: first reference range 6.78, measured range 6.72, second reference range 7.05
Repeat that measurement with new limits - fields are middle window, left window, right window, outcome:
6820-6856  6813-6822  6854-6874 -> 0.01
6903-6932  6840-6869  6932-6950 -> 0.03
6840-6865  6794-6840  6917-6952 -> 0.06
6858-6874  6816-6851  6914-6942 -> 0.08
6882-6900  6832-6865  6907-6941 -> 0.02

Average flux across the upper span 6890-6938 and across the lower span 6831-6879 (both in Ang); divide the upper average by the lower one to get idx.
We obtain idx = 1.06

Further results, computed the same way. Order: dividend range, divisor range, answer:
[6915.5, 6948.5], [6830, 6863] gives 1.10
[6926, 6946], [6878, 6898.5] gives 1.09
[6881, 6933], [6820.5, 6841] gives 1.03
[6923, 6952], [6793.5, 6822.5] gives 1.07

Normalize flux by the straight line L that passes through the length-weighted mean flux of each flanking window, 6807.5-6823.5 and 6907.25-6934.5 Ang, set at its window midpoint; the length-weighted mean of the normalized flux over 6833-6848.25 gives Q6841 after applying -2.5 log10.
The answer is 0.04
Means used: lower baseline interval 7.1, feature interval 6.83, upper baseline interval 7.14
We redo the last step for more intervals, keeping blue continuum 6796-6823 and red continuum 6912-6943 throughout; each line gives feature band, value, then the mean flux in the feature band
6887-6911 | 0.04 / 6.97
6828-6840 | 0.05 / 6.72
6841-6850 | 0.05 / 6.78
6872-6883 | 0.07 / 6.72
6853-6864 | 0.10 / 6.51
